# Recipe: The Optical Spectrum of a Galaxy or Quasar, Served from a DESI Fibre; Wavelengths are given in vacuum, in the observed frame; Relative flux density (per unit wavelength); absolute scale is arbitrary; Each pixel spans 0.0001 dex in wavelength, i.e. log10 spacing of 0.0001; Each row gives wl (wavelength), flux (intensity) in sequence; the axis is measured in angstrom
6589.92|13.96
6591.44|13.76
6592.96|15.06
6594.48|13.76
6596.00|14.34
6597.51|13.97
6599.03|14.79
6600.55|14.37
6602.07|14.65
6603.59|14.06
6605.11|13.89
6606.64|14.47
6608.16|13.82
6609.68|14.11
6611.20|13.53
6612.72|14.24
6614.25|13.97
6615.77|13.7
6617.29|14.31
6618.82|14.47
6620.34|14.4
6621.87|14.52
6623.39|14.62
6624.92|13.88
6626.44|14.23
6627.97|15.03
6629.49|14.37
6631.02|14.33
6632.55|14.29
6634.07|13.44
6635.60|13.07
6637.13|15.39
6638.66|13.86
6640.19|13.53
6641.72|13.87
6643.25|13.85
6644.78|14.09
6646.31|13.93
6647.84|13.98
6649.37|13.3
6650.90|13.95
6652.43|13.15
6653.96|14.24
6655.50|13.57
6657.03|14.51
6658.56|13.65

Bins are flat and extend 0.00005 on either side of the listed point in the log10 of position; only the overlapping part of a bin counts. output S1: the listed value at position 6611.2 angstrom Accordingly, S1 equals 13.53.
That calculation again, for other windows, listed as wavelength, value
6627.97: 15.03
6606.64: 14.47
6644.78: 14.09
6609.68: 14.11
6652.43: 13.15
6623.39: 14.62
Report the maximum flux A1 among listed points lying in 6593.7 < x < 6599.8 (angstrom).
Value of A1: 14.79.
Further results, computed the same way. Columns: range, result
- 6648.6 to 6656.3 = 14.24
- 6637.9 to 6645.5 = 14.09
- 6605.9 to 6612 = 14.47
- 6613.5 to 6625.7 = 14.62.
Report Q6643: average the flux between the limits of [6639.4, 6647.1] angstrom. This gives 13.9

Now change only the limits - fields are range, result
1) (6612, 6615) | 14.1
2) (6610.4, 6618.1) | 13.9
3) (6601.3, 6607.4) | 14.3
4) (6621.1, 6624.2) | 14.5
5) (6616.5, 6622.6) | 14.4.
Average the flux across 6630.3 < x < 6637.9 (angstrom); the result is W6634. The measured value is 14.1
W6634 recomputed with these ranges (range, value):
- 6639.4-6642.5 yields 13.7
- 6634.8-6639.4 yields 14.1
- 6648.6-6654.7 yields 13.7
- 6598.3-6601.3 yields 14.6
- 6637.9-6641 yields 13.7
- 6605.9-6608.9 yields 14.2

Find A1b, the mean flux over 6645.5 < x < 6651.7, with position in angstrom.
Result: 13.8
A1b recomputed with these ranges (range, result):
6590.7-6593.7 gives 14.4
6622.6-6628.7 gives 14.4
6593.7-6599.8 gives 14.2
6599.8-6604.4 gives 14.4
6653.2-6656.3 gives 13.9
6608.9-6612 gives 13.9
